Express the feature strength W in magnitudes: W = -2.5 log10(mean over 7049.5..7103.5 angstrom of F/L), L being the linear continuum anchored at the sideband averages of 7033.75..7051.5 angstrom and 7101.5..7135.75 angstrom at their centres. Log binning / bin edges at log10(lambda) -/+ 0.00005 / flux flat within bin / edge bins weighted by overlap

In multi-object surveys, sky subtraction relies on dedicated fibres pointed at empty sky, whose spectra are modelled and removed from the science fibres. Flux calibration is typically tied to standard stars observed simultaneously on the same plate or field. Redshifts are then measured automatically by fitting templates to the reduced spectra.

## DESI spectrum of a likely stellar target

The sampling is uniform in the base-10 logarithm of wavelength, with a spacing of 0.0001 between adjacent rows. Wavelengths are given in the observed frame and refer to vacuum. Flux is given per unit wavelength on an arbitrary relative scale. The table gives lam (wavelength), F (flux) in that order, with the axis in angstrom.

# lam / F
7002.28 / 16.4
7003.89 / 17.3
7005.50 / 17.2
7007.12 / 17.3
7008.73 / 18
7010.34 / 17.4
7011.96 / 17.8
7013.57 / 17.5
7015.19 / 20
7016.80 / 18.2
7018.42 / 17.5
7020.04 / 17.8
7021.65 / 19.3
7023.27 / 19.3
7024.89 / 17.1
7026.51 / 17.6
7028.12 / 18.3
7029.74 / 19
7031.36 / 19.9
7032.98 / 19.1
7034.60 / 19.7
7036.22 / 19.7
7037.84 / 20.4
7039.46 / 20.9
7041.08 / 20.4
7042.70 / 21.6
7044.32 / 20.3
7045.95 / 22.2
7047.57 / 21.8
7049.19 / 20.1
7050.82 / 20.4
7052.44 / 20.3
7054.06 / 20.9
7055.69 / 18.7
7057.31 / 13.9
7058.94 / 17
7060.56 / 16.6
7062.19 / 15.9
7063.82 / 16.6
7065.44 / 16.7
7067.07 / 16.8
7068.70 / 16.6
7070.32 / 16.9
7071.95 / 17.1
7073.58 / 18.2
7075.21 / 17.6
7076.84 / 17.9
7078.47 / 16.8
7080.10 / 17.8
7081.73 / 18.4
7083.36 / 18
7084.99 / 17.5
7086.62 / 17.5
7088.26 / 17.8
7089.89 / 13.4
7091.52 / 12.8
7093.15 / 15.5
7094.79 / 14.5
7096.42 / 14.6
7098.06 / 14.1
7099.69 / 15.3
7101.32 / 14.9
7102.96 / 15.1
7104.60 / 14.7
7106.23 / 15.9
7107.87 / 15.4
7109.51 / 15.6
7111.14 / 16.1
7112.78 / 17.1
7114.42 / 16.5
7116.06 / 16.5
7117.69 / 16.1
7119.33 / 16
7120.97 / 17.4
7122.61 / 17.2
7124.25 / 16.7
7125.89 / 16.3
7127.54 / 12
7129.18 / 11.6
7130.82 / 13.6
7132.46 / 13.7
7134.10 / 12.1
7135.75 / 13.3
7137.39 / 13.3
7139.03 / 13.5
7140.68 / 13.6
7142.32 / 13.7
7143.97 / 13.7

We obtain 0.09 mag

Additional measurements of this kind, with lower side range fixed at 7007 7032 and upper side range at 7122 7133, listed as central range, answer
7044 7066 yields -0.100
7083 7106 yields 0.016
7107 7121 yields -0.095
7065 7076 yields -0.045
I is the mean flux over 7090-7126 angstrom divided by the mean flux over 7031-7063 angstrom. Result 0.8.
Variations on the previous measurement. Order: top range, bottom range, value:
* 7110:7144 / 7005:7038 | 0.80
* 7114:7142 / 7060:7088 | 0.85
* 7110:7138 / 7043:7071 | 0.82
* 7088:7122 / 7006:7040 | 0.83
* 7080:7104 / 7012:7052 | 0.81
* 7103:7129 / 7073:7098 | 0.96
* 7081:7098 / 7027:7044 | 0.80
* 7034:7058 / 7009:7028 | 1.11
